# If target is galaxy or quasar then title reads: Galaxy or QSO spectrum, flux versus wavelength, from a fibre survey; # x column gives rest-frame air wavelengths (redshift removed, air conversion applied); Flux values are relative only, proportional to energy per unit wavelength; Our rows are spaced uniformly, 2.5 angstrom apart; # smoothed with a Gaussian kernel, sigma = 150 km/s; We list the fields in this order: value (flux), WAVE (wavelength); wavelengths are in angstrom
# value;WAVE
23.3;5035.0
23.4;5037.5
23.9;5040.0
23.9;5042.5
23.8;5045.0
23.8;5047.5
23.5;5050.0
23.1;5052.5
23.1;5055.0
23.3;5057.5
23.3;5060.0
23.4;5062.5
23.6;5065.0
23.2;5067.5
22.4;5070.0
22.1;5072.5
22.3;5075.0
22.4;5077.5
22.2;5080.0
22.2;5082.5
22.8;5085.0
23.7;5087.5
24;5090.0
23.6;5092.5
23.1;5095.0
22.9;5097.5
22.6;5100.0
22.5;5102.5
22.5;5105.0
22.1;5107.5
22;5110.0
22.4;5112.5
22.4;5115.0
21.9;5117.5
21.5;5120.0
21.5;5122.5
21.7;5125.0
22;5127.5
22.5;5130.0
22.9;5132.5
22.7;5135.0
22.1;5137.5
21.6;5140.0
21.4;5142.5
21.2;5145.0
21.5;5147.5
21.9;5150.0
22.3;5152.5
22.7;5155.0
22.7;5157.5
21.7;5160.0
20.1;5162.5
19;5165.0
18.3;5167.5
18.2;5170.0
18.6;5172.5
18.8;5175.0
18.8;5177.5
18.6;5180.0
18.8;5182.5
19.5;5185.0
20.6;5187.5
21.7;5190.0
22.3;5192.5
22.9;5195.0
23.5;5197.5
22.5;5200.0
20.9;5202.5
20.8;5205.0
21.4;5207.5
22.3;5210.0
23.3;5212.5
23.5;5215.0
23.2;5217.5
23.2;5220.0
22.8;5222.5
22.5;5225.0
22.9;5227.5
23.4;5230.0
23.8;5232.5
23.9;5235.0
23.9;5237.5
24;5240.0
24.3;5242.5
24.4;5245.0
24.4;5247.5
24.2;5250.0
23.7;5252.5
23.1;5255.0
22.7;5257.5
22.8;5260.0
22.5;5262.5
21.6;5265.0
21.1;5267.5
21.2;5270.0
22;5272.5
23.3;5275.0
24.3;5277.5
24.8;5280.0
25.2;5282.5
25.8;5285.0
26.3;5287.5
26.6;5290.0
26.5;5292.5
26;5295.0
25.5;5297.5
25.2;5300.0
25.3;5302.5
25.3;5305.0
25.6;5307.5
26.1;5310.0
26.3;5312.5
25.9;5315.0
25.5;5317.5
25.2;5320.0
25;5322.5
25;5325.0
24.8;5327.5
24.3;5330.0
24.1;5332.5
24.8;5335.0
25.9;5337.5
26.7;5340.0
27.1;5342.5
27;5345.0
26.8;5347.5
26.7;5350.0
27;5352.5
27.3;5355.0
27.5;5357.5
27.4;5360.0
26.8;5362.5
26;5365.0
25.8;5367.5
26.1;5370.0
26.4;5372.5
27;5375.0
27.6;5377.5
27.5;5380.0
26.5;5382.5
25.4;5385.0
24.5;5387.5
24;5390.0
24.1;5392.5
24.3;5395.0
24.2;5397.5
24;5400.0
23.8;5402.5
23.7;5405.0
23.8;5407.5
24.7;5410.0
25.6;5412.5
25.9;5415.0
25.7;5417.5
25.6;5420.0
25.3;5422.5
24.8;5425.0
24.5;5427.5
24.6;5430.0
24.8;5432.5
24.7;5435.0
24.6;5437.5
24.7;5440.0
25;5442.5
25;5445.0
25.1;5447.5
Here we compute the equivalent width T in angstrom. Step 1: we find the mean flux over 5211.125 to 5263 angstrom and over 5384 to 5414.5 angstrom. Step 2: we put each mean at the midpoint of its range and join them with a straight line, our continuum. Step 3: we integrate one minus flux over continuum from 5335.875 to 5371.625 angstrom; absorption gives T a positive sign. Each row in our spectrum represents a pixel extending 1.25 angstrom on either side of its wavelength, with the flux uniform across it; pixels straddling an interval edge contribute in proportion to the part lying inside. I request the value -3.8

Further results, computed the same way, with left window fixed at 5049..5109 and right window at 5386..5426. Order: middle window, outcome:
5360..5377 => -1.4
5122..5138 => 0.6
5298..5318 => -1.3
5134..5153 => 1.2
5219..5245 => 0.2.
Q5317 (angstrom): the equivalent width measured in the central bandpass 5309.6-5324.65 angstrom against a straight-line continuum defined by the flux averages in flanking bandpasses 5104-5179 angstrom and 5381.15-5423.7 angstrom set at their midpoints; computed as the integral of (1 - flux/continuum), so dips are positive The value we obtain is -1.3 angstrom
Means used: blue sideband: 21.3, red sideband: 24.8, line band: 25.6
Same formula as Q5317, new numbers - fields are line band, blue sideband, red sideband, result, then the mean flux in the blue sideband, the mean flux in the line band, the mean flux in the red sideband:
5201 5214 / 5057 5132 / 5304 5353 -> 1.26 angstrom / 22.6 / 21.8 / 25.7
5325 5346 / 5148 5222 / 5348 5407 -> -0.64 angstrom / 21.1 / 25.5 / 25.8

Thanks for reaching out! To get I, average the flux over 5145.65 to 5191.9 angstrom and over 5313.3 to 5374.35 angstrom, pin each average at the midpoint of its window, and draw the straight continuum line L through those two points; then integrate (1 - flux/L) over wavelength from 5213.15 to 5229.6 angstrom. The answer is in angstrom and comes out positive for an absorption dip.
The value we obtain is -0.8 angstrom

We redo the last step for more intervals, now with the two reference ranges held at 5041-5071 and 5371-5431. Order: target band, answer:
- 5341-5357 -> -1.36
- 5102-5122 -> 1.30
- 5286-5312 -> -1.29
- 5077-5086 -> 0.43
